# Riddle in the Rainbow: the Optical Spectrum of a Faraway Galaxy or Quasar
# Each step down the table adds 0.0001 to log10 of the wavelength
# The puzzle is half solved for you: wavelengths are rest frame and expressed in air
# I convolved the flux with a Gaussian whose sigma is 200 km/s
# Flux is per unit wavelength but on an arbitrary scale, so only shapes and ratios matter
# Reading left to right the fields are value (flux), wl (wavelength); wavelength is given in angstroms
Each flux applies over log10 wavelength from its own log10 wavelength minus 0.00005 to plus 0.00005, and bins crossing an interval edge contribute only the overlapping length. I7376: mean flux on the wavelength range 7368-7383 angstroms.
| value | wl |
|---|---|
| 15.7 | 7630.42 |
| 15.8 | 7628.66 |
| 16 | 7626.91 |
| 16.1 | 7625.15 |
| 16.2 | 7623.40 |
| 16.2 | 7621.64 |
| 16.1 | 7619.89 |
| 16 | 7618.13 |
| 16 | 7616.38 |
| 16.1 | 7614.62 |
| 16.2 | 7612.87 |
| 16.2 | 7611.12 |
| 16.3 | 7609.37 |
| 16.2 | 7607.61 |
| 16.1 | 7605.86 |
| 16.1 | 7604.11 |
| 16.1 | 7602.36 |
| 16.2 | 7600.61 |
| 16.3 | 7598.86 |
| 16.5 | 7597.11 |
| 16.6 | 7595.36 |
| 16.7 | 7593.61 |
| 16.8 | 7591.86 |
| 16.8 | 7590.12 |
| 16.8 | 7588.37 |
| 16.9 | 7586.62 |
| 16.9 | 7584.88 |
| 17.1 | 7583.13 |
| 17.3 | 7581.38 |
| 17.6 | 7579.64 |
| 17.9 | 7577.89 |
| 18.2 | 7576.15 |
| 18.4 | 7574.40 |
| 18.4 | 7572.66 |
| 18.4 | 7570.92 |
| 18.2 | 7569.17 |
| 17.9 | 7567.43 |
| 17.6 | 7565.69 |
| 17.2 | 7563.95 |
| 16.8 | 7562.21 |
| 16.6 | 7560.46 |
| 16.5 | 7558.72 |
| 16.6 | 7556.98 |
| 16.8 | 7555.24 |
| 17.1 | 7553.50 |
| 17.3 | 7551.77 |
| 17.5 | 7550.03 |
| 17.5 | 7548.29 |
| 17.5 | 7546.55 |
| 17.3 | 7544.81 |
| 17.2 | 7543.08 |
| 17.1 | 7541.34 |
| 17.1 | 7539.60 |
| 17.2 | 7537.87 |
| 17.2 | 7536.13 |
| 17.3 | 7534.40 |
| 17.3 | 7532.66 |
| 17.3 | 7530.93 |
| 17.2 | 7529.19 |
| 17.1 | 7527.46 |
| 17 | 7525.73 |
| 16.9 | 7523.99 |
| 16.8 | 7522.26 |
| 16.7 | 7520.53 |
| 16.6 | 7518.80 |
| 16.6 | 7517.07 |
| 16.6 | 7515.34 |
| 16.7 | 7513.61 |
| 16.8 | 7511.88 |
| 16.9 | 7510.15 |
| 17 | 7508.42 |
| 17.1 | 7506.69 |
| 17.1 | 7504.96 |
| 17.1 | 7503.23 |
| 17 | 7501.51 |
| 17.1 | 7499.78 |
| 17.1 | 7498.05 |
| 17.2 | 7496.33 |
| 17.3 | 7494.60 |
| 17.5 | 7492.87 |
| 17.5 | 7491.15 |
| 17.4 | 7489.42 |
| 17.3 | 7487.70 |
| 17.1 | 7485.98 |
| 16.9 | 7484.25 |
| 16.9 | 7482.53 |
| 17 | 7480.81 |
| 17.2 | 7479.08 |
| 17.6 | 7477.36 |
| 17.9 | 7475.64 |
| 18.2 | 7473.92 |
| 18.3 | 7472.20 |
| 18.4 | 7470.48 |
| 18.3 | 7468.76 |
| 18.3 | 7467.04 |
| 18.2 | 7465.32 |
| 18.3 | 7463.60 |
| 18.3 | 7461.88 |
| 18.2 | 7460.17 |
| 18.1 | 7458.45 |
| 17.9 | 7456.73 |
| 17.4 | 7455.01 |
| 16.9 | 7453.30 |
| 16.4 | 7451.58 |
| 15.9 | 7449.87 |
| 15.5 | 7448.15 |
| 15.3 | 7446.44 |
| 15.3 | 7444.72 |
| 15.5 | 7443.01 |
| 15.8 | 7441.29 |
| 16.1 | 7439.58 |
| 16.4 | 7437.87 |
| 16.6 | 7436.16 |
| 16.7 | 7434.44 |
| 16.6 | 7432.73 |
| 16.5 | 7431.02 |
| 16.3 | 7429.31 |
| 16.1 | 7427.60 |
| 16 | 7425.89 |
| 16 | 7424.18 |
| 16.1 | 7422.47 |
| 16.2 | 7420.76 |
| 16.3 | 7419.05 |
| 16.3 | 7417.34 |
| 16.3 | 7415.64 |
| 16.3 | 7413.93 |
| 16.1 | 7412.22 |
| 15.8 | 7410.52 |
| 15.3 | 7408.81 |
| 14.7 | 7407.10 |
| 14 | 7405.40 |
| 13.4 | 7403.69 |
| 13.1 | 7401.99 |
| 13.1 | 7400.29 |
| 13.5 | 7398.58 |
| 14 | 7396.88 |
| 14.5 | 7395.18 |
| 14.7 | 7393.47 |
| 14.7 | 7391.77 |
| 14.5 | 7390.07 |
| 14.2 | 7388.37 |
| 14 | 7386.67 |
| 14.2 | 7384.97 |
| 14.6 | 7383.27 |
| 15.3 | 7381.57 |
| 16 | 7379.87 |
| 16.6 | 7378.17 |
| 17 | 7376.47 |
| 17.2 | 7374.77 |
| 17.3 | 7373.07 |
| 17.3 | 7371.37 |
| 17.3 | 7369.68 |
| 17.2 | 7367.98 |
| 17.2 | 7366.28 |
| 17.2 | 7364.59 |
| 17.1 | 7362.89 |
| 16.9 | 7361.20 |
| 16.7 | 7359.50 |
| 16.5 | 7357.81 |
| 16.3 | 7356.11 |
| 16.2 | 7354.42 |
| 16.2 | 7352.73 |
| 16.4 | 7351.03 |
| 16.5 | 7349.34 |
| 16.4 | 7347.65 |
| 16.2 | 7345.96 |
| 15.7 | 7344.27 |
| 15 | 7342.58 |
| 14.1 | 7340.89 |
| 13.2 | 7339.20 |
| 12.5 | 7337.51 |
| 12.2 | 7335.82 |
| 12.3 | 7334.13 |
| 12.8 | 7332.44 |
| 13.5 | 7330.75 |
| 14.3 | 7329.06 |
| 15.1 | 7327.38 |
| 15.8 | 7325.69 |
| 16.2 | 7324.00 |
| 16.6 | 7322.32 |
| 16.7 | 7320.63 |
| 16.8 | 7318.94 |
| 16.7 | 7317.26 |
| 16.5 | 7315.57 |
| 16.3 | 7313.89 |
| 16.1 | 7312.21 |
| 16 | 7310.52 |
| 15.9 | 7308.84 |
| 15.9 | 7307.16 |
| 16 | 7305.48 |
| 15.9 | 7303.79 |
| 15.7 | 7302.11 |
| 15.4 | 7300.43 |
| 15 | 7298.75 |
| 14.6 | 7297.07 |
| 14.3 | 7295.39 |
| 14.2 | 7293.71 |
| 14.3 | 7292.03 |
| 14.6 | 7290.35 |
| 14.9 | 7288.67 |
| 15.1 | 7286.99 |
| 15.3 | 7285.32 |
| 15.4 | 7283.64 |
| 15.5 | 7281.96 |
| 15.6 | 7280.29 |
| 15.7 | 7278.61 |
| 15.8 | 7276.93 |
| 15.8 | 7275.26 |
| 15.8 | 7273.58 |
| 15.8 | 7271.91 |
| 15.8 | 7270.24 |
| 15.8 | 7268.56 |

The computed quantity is 16.7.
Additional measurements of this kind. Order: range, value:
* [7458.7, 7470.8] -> 18.3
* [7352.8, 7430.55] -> 15.7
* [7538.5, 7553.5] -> 17.3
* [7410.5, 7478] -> 16.8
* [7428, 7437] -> 16.5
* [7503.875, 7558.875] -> 17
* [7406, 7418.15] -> 15.8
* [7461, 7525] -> 17.3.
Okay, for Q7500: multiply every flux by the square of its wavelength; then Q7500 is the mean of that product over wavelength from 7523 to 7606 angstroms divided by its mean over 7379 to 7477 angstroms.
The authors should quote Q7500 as 1.1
